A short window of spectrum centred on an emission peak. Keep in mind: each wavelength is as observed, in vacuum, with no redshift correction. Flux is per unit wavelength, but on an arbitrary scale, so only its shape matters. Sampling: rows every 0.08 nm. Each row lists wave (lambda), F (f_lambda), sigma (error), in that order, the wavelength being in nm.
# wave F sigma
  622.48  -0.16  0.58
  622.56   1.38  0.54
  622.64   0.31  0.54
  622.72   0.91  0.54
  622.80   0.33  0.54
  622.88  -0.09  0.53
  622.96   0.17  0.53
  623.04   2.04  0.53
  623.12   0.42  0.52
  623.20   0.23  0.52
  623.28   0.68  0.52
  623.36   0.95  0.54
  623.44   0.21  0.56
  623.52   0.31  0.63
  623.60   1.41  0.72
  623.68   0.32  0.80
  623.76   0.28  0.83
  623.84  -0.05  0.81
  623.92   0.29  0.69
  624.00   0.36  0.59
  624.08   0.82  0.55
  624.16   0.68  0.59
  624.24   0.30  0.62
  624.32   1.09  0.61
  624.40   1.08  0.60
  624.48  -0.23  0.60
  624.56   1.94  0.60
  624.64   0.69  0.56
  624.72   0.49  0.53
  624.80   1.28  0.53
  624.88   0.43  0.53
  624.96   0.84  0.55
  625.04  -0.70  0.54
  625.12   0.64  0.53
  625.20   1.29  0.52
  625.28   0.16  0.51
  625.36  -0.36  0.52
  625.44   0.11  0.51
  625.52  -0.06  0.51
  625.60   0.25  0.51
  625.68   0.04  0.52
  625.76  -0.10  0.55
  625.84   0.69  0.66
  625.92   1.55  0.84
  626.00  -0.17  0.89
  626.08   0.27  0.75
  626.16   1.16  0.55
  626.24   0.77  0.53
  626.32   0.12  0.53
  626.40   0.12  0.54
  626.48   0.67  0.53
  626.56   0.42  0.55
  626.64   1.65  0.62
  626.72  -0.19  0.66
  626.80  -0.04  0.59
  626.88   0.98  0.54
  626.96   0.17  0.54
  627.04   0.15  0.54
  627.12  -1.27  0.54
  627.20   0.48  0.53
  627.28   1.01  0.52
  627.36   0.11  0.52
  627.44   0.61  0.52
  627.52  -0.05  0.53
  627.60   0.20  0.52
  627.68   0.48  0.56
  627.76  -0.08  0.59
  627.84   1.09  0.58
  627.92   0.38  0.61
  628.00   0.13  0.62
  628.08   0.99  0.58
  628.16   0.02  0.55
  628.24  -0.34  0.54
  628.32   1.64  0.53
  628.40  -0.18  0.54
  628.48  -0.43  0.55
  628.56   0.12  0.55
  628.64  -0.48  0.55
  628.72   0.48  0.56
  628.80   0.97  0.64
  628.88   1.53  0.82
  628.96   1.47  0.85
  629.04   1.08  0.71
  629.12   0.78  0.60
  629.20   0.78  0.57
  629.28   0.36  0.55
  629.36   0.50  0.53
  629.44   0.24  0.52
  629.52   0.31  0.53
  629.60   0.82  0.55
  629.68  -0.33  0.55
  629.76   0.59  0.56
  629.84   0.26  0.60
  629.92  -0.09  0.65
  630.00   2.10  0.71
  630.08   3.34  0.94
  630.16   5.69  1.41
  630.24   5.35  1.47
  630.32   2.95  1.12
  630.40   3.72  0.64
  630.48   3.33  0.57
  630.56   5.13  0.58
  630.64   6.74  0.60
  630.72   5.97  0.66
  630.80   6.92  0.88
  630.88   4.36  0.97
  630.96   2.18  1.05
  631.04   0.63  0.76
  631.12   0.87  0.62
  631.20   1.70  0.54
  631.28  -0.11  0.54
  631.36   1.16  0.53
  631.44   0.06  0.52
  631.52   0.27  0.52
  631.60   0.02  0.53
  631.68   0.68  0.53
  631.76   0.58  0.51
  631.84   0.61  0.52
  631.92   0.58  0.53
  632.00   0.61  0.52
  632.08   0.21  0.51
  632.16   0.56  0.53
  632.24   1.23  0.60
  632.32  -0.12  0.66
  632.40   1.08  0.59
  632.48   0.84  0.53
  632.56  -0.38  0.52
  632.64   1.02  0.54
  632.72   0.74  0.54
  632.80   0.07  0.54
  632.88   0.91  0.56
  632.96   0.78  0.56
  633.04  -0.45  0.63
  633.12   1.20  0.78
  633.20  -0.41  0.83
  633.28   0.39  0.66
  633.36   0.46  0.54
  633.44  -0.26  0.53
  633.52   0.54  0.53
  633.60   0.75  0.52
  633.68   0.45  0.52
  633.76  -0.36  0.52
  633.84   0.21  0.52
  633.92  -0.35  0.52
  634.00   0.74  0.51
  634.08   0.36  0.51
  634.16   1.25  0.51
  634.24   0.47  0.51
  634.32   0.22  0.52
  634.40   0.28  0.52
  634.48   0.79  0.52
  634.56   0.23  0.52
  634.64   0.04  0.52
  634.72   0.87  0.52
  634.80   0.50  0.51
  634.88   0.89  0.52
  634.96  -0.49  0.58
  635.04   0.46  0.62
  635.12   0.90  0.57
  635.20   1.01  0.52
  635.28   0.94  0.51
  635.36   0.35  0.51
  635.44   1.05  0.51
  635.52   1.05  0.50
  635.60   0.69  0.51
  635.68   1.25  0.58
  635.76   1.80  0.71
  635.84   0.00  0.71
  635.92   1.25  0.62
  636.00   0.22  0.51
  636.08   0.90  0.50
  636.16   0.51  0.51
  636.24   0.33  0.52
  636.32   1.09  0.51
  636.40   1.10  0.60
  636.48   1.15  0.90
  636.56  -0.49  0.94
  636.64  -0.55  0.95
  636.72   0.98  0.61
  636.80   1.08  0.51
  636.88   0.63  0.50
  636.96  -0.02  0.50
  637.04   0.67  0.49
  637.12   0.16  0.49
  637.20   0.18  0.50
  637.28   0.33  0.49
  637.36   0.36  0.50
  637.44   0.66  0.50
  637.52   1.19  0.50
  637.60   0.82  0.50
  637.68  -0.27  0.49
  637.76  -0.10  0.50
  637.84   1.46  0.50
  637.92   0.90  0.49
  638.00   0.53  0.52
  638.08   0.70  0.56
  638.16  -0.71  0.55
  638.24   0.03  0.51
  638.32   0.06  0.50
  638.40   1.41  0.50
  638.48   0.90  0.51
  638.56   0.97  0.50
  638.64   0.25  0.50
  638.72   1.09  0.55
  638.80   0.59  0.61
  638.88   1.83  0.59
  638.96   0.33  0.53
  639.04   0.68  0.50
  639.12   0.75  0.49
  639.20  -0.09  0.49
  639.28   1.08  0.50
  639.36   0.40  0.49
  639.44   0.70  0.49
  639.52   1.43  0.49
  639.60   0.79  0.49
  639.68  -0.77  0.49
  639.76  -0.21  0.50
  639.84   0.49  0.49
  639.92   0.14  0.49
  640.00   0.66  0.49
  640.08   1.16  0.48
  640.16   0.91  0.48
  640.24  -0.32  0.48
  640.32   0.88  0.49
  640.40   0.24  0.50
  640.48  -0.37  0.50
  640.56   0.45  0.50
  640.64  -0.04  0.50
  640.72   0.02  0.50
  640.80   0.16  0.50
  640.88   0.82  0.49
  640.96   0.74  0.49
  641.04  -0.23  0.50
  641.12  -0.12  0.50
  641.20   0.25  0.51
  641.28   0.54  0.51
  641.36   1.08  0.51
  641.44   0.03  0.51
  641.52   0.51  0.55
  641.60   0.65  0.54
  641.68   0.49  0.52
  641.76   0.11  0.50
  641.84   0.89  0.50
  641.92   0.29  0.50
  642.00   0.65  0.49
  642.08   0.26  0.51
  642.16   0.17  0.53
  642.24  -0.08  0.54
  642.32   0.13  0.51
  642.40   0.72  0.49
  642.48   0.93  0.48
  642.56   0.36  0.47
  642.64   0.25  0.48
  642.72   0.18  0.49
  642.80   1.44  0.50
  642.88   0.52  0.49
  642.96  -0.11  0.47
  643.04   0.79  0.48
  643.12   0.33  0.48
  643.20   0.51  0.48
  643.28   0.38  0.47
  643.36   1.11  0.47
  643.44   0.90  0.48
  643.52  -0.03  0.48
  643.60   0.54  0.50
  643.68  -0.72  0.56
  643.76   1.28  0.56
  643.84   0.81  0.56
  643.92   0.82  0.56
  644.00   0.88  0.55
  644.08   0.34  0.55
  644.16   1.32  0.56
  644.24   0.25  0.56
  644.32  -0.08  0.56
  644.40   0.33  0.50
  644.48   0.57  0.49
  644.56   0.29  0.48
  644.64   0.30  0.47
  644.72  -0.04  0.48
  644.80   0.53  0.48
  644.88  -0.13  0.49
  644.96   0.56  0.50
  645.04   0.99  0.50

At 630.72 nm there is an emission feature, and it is [O II]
